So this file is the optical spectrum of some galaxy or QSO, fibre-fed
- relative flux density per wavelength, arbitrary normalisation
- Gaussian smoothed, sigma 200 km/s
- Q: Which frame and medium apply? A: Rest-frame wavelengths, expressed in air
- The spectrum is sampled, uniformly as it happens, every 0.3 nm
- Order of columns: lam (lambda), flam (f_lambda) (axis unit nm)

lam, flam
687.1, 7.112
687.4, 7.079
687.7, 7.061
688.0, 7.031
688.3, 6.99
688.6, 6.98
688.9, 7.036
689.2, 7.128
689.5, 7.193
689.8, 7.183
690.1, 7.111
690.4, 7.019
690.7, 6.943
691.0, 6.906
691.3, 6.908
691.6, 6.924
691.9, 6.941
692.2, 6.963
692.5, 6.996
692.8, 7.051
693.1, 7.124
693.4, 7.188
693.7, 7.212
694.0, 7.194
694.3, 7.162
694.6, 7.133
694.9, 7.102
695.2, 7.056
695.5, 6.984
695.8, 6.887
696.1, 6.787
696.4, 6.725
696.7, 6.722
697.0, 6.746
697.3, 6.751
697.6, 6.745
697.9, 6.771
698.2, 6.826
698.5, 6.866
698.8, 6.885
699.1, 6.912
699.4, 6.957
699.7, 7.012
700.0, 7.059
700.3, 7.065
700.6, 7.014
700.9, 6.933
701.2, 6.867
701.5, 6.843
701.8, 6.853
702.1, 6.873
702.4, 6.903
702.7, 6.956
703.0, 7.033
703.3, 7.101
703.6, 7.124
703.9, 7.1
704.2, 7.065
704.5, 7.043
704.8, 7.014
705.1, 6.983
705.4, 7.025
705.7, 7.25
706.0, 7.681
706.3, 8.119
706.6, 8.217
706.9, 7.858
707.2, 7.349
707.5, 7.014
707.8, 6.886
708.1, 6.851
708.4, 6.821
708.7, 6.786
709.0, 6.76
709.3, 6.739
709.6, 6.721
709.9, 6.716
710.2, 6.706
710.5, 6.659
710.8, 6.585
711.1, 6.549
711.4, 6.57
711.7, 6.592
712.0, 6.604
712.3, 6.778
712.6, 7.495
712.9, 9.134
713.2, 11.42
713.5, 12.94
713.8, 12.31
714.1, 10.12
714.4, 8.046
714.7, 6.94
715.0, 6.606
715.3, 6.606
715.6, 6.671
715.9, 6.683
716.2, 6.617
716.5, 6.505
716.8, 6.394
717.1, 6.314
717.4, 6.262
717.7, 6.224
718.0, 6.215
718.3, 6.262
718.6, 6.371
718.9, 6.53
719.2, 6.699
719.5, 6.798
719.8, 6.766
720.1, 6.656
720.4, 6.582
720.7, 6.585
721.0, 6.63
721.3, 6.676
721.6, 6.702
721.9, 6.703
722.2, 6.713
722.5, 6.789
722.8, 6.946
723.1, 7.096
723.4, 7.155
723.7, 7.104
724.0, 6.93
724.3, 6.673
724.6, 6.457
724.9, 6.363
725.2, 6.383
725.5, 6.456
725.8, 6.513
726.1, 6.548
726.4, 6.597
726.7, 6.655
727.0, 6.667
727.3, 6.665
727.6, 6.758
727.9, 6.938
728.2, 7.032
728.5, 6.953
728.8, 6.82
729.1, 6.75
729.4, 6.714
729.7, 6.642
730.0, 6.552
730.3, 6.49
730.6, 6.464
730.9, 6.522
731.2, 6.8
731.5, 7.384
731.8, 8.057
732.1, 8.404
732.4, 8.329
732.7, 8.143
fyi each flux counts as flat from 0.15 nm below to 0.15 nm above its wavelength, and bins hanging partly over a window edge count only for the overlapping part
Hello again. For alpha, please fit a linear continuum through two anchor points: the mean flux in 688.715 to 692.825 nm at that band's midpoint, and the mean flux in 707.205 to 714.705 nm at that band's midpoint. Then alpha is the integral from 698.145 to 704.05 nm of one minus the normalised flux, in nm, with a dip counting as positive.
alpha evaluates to 0.33 nm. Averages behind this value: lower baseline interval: 7.02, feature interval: 6.96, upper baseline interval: 7.72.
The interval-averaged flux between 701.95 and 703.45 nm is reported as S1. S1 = 6.97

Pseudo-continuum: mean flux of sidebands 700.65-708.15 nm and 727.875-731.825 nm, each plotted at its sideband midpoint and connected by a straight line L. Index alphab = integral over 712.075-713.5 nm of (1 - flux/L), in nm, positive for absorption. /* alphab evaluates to -0.403 nm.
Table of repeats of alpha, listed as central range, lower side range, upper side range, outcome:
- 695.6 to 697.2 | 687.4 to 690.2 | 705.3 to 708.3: 0.098 nm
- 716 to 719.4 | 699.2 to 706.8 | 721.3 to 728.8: 0.228 nm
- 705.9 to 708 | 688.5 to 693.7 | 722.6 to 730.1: -0.202 nm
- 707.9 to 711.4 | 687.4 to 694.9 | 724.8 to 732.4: 0.119 nm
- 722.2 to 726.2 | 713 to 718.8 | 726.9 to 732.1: 0.257 nm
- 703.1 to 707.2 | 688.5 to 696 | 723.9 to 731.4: -0.262 nm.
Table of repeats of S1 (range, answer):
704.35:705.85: 7.06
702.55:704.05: 7.06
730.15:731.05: 6.49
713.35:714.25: 11.8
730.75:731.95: 7.19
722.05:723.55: 6.94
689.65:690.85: 7.06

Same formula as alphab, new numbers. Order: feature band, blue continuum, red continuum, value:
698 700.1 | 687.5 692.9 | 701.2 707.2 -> 0.06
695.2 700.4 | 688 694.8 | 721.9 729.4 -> 0.10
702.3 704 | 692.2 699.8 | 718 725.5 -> -0.04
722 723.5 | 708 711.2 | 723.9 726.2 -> -0.08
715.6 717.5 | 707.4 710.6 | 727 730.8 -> 0.08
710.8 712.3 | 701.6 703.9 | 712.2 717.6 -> 0.22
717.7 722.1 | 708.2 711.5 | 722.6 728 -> 0.09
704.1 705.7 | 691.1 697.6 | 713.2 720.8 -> 0.02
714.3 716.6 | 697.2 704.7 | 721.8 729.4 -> 0.00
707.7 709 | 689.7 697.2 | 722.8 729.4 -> 0.01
